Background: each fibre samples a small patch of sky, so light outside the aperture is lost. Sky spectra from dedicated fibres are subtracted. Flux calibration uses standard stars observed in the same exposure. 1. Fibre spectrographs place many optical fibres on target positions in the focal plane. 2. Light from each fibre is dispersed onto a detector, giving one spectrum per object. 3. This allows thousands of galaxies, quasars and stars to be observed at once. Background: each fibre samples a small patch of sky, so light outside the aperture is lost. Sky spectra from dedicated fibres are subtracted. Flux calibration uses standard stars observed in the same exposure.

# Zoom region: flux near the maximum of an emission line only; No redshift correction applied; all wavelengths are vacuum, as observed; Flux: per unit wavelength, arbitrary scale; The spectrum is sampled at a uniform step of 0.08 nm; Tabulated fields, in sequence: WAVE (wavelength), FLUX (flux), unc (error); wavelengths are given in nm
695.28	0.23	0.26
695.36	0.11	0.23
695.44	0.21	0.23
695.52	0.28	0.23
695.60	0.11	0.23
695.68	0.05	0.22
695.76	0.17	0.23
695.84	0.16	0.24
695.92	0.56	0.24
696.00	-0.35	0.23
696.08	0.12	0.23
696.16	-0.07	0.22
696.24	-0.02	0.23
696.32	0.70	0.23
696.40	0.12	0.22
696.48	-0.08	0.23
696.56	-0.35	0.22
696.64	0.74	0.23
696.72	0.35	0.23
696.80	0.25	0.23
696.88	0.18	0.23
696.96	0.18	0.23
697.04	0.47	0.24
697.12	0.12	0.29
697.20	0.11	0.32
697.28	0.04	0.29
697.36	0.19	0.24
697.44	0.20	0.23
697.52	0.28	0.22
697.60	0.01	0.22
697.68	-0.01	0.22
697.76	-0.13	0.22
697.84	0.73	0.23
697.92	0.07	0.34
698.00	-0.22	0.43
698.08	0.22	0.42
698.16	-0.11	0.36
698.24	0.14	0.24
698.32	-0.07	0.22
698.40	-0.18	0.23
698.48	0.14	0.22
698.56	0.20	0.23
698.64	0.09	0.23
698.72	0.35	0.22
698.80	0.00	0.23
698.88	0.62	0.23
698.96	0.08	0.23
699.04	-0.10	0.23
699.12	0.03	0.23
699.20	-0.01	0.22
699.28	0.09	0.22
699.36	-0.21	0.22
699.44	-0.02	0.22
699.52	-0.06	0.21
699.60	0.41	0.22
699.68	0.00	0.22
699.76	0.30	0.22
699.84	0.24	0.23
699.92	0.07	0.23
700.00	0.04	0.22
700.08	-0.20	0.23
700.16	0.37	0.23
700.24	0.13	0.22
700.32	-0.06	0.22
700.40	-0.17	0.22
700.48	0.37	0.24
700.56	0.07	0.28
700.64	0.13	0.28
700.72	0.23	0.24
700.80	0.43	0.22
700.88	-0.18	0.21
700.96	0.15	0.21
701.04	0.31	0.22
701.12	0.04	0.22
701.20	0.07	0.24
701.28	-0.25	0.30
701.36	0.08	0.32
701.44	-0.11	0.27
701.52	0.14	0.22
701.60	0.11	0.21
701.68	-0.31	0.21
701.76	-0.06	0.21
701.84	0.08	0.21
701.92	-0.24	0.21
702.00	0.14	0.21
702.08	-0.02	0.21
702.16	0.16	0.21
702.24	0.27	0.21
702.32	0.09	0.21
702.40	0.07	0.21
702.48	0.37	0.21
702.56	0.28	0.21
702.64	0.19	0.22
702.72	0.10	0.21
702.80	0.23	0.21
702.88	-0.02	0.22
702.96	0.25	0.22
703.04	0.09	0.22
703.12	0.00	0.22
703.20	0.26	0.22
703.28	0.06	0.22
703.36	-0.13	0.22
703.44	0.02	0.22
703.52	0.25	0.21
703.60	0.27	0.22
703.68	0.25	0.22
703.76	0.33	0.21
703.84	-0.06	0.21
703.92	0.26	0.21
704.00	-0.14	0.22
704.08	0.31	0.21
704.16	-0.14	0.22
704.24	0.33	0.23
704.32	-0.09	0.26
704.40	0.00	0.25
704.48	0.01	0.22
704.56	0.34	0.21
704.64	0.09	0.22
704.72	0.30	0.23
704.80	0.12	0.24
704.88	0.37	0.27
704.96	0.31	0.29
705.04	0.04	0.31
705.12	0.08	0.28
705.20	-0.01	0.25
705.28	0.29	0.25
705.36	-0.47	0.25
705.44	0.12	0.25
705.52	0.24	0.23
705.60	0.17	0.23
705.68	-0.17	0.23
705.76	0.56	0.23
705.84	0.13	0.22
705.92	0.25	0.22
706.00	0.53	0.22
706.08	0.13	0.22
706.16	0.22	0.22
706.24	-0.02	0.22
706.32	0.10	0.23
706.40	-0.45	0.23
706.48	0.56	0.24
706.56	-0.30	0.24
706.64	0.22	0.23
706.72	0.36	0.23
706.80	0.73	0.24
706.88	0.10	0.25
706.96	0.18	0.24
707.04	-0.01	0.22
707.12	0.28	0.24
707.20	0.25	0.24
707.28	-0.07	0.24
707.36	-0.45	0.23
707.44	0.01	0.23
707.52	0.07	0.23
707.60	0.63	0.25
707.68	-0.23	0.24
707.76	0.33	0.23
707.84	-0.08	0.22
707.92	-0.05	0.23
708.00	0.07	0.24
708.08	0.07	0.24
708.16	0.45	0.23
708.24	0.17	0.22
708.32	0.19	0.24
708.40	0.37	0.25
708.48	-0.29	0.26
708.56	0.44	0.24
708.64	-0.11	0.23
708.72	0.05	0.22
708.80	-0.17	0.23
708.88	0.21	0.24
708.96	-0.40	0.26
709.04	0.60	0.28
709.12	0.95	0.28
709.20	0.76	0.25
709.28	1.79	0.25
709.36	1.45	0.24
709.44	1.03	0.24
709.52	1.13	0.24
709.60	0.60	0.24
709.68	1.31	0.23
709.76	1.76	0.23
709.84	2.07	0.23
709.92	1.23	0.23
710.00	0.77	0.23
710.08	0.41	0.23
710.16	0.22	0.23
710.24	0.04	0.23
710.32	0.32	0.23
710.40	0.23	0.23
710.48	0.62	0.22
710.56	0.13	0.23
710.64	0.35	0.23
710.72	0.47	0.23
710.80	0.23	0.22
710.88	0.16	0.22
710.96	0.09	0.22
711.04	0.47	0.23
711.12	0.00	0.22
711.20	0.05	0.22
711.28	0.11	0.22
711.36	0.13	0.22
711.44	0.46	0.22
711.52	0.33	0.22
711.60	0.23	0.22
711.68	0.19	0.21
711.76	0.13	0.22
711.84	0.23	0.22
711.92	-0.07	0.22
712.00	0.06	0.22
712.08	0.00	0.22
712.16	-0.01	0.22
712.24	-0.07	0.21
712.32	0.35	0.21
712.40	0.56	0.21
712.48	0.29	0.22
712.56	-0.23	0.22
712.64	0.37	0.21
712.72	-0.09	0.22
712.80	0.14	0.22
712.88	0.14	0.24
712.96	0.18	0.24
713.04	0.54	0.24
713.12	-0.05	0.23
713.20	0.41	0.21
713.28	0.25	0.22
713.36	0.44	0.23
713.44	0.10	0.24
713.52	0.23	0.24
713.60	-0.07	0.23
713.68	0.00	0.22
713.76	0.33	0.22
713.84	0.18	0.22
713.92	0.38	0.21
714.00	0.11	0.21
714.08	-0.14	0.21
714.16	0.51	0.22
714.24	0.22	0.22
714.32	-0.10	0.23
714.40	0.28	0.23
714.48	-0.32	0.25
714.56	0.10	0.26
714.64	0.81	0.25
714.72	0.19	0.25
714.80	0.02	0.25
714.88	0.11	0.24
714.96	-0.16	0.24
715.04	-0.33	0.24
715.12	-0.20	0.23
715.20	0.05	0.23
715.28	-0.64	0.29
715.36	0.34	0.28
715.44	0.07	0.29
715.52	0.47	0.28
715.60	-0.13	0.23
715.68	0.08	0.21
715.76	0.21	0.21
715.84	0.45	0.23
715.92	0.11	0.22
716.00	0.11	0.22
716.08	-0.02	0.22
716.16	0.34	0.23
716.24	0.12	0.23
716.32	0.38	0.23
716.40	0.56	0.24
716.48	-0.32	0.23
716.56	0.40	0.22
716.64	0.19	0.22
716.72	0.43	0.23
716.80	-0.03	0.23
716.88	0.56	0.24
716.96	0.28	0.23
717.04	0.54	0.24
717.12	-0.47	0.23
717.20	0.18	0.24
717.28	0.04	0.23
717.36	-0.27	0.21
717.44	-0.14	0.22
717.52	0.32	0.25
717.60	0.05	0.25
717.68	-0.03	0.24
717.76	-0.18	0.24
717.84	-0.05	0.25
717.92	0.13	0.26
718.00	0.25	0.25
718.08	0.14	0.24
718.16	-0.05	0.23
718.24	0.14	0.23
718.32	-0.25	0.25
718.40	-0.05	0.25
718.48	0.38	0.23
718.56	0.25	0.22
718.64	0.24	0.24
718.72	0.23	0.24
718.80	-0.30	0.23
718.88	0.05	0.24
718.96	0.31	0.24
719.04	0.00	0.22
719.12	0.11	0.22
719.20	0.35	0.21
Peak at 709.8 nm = [O II]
